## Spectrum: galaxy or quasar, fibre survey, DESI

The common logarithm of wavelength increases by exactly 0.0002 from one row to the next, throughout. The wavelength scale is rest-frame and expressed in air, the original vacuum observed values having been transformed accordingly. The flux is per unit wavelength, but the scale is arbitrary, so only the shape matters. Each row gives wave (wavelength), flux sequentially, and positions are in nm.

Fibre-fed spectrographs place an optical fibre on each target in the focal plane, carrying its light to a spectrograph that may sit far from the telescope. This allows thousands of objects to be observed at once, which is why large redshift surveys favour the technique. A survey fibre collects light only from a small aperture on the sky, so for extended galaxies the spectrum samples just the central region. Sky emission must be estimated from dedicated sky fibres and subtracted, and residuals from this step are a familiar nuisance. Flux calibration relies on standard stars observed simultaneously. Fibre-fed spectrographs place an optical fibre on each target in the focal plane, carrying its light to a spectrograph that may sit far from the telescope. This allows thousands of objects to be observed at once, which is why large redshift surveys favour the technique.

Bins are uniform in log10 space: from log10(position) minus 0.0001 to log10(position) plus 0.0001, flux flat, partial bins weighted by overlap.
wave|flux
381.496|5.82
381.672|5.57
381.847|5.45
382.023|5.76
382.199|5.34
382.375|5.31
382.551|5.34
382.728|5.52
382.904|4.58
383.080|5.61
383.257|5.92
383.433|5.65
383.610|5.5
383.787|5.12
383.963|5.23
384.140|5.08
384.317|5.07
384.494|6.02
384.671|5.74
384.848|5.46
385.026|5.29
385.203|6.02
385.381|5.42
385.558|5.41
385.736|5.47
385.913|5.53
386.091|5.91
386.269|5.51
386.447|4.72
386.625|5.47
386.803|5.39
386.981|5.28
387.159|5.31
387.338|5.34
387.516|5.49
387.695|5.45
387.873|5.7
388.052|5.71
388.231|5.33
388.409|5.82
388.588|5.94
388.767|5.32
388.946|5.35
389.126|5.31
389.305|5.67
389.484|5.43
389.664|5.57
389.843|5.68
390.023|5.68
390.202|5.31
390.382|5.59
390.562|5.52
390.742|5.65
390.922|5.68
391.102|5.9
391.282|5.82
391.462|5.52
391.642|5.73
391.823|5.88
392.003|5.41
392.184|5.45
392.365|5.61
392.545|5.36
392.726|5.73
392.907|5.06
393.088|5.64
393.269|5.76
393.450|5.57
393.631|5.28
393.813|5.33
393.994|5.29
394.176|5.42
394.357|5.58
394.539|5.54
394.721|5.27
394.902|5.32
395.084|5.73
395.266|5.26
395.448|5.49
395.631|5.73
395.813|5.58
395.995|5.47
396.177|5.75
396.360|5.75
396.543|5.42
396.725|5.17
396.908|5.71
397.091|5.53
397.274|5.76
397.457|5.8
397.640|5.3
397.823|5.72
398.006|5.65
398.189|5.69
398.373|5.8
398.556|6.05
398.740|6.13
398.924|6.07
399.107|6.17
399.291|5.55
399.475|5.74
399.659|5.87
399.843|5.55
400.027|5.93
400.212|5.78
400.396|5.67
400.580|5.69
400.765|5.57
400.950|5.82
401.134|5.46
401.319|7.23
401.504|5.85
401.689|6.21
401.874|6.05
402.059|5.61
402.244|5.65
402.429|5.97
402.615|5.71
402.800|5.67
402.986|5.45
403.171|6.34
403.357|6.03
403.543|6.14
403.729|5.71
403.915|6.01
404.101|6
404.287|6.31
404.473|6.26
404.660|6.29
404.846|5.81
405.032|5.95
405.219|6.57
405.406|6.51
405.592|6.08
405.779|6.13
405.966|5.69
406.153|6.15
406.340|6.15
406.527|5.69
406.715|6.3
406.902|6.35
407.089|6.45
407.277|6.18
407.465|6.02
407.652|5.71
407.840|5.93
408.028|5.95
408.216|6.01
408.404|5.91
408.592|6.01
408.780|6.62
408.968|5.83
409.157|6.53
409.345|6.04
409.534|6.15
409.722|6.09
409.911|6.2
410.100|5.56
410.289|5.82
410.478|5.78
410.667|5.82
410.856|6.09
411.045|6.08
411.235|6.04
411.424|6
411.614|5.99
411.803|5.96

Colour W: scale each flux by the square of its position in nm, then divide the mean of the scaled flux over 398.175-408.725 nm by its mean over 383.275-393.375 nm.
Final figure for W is 1.2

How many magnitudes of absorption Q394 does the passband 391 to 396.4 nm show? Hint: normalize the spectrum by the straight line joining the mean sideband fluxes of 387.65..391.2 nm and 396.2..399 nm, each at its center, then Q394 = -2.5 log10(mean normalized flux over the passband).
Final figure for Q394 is 0.02 mag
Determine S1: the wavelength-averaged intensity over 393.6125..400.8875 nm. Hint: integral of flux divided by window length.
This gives 5.63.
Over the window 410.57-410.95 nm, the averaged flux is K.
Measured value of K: 5.96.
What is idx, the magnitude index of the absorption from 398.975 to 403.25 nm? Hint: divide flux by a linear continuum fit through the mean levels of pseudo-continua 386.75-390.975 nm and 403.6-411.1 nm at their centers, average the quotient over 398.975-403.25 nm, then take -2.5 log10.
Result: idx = 0.01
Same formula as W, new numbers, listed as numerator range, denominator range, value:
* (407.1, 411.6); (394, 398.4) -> 1.16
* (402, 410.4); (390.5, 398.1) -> 1.15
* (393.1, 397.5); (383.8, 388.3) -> 1.06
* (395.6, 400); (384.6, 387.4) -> 1.11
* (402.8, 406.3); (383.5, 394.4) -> 1.19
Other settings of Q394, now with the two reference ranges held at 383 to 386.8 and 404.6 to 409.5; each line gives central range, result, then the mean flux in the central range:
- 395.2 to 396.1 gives 0.051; 5.52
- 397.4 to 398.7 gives 0.023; 5.73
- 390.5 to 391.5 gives -0.008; 5.7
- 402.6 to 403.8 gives 0.023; 5.88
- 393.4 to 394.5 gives 0.064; 5.41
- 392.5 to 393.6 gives 0.038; 5.51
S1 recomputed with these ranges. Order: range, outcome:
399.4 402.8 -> 5.85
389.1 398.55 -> 5.56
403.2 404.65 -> 6.09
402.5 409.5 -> 6.07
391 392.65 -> 5.63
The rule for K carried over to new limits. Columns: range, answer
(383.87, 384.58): 5.35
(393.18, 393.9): 5.48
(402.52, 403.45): 5.84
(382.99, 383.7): 5.66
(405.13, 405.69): 6.39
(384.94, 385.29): 5.66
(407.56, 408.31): 5.9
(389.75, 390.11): 5.68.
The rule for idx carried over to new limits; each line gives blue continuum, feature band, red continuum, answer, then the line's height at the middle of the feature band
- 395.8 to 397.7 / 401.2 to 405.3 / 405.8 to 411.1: -0.037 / 5.83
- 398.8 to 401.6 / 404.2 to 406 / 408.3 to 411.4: -0.040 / 5.95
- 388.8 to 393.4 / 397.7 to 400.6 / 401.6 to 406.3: 0.006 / 5.85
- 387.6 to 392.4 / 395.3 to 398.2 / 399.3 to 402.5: 0.032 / 5.75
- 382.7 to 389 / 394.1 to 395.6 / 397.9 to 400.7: 0.047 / 5.7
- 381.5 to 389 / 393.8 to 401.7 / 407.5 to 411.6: 0.011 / 5.75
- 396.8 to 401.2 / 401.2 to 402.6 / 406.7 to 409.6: -0.033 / 5.87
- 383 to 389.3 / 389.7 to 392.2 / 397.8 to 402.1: -0.003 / 5.62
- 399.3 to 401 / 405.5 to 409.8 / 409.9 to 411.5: -0.041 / 5.86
